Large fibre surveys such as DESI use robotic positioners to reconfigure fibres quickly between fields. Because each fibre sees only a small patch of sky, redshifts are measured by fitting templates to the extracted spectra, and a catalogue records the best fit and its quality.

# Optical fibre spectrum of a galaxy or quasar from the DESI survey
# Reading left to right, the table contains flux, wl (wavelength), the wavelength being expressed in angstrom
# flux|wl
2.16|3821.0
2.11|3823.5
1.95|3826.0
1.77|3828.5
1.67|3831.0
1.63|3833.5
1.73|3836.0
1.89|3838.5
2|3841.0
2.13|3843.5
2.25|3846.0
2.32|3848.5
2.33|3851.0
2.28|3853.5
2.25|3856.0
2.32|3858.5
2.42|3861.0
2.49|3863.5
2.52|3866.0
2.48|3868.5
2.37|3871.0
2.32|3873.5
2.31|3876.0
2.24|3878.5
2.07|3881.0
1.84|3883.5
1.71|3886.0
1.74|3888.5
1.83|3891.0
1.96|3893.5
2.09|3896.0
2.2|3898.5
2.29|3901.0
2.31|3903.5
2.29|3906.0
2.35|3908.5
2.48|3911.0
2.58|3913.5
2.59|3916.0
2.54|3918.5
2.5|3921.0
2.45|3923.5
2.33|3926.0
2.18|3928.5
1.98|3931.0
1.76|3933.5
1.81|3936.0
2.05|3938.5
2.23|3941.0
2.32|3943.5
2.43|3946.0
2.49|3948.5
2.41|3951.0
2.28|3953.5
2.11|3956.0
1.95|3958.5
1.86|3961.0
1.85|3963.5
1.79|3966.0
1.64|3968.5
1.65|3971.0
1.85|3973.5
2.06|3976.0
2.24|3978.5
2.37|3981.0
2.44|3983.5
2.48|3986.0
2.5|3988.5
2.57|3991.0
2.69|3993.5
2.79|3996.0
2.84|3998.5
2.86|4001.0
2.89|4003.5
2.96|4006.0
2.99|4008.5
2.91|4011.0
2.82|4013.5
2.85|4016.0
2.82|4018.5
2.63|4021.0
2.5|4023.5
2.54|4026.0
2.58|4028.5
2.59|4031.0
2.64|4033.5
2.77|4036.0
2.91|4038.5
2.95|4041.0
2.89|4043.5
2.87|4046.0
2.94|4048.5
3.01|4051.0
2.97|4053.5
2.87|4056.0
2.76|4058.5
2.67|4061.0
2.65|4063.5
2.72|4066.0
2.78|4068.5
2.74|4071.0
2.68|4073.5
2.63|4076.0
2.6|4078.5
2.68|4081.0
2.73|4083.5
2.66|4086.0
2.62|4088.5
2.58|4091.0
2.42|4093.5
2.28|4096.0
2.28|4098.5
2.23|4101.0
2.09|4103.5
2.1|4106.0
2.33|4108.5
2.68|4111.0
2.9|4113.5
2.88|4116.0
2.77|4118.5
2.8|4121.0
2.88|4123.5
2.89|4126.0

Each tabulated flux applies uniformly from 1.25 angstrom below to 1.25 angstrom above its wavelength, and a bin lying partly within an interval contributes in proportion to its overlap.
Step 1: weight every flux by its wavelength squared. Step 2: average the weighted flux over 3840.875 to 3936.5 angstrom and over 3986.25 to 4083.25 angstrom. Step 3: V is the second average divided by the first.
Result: 1.3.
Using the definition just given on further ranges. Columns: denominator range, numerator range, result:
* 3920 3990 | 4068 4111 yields 1.24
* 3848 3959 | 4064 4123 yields 1.26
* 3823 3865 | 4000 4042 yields 1.45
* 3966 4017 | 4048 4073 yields 1.16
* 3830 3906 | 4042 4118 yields 1.38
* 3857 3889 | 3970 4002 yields 1.15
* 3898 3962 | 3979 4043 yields 1.25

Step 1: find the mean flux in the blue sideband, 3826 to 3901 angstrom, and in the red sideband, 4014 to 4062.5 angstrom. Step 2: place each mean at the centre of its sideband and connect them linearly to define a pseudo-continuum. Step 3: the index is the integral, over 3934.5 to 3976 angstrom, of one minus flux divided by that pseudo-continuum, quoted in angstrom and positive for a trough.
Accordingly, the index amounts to 6.96 angstrom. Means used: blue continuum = 2.11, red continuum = 2.78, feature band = 2.04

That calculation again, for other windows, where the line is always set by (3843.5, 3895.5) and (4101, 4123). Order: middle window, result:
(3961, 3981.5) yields 3.8 angstrom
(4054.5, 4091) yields -2.9 angstrom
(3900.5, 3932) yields -1.5 angstrom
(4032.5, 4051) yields -3.1 angstrom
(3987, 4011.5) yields -4.1 angstrom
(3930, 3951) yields 1.4 angstrom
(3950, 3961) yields 0.9 angstrom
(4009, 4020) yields -2.0 angstrom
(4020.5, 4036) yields -1.0 angstrom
